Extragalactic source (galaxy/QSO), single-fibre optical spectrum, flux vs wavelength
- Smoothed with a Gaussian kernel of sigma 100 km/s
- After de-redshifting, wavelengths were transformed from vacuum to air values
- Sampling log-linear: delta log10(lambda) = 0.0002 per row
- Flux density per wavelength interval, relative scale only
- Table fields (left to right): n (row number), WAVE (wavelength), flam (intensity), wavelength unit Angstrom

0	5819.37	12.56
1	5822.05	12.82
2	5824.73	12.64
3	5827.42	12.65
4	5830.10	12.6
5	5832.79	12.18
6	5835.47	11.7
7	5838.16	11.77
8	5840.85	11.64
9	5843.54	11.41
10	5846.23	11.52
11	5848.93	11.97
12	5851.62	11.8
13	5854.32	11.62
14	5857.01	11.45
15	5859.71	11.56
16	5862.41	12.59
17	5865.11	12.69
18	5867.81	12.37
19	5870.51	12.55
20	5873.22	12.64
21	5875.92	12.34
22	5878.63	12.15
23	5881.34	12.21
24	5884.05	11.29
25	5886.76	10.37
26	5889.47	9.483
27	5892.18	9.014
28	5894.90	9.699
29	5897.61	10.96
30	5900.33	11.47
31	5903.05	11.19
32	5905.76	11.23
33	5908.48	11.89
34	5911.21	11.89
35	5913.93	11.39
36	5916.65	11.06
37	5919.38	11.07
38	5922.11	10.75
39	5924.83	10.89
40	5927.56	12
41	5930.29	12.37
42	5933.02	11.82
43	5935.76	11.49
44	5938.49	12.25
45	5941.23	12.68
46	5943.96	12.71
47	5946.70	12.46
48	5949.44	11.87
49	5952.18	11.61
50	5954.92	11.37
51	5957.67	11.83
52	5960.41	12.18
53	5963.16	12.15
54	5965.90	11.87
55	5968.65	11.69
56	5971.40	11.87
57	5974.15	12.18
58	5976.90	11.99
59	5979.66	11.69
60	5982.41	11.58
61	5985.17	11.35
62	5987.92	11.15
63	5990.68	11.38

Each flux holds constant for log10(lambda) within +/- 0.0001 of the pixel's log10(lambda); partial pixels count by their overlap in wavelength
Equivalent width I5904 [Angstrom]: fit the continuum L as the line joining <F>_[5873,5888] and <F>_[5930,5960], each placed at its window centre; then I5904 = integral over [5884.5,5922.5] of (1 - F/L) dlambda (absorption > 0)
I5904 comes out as 3.3 Angstrom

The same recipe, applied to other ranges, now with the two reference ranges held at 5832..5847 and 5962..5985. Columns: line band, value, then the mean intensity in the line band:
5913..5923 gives 0.61 Angstrom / 11.1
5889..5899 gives 1.65 Angstrom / 9.82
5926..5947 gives -0.70 Angstrom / 12.2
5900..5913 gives 0.26 Angstrom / 11.5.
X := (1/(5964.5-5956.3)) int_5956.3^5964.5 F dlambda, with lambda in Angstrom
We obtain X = 12.1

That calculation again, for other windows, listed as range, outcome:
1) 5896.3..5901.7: 11.2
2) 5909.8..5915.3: 11.6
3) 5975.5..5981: 11.8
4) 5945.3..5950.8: 12.2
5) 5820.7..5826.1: 12.7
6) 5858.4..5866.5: 12.3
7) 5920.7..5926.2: 10.8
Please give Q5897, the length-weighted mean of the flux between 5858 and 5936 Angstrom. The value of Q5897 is 11.5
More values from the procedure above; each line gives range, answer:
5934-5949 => 12.3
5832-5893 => 11.7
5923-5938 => 11.7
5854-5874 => 12.2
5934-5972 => 12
